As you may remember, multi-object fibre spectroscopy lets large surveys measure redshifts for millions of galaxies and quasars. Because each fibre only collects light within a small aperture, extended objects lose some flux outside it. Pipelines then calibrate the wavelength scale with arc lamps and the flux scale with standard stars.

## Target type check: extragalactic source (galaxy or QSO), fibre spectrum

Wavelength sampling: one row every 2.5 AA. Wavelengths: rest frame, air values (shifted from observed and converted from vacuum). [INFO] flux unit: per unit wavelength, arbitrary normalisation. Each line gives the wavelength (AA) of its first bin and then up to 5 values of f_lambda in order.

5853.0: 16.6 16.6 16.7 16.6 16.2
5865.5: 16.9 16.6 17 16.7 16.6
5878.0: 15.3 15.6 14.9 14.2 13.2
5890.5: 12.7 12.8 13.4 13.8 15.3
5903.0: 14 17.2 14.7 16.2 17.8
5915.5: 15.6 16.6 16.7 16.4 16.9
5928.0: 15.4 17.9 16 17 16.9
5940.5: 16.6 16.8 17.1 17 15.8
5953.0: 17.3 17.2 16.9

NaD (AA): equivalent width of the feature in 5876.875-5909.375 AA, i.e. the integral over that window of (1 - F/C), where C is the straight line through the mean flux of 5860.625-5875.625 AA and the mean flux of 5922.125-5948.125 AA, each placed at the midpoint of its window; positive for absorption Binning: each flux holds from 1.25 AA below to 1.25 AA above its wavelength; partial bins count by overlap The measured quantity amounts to 4.5 AA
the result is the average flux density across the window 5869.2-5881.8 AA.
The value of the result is 16.2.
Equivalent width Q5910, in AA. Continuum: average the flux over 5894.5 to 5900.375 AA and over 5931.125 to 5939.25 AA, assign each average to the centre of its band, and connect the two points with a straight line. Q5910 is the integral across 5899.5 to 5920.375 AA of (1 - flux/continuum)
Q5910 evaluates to -1.6 AA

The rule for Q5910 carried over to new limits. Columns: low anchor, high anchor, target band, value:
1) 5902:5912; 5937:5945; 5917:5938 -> -0.4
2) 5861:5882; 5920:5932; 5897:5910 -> 1.1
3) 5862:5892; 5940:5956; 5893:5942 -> 0.9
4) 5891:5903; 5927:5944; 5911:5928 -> -1.2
